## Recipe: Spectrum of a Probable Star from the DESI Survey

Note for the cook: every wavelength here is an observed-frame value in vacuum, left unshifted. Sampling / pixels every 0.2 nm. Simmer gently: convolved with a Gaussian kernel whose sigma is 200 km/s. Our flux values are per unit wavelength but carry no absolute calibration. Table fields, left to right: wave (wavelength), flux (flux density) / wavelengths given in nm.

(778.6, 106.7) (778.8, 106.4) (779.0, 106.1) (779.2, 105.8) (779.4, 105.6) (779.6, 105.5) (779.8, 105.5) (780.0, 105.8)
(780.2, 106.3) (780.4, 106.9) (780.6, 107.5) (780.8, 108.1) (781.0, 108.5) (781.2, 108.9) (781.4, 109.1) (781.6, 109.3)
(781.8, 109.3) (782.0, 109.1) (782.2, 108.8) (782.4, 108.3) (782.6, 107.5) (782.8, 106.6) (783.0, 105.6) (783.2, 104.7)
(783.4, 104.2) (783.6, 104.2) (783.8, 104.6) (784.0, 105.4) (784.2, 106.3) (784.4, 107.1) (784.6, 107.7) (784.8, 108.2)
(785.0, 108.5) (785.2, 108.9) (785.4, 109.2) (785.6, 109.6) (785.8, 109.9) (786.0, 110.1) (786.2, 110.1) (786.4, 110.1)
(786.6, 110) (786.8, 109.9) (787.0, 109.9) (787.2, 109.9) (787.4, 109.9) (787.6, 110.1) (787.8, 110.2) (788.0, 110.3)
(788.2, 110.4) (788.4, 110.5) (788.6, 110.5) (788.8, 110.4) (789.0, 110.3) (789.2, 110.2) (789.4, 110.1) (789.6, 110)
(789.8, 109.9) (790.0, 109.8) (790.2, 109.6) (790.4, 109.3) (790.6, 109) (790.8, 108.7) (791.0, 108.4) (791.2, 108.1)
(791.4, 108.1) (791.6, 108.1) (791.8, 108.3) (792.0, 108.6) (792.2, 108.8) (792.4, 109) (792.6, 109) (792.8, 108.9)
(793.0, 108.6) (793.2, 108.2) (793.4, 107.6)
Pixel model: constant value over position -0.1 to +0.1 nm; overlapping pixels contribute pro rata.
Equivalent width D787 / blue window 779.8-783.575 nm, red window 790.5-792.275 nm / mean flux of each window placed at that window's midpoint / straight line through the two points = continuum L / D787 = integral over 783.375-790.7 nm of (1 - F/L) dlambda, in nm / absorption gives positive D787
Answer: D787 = -0.08 nm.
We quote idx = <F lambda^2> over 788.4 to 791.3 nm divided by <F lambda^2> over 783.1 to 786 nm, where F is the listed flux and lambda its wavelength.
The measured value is 1.04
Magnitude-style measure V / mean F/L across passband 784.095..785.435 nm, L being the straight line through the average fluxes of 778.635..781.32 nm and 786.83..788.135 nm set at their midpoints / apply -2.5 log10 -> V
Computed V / 0.01 mag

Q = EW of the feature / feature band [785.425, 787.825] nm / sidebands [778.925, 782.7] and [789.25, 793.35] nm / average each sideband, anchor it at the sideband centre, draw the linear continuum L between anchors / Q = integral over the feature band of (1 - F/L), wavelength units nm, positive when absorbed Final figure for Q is -0.037 nm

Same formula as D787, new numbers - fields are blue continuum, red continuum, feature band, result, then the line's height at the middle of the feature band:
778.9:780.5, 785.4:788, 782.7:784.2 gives 0.04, 108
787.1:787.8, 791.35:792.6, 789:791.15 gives -0.01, 109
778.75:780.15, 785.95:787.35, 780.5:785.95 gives 0.02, 108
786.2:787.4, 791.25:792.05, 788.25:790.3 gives -0.02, 109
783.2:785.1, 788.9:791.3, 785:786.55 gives -0.04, 107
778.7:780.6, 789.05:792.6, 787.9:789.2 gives -0.02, 108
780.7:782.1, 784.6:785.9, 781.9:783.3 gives 0.02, 109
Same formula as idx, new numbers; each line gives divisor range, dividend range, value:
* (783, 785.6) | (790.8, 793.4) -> 1.04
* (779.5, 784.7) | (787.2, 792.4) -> 1.04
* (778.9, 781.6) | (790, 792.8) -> 1.05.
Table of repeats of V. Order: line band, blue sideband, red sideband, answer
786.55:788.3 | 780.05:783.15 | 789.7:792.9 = -0.02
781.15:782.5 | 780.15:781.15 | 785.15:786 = -0.01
